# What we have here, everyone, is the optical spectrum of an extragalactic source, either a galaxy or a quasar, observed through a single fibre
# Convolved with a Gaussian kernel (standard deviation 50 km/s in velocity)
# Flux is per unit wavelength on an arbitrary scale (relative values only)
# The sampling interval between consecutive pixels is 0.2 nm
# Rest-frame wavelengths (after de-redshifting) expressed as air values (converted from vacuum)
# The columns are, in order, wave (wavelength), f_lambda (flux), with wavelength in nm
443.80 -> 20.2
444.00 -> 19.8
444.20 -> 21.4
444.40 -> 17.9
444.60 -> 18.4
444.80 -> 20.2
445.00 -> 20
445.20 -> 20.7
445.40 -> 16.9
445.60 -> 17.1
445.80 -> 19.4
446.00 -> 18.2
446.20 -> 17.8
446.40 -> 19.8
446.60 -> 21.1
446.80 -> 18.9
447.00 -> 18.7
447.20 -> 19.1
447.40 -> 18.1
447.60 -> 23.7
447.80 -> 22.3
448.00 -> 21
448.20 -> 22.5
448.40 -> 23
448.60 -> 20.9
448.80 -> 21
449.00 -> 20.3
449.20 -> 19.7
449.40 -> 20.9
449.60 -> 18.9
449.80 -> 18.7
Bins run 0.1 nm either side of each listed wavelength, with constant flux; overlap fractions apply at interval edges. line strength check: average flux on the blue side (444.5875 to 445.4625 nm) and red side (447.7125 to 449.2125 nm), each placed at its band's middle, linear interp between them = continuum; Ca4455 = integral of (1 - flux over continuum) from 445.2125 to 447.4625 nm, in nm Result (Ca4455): 0.162 nm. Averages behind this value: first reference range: 19.4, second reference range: 21.4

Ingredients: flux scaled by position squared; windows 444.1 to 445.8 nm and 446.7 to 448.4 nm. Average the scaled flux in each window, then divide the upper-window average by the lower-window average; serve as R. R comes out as 1.1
